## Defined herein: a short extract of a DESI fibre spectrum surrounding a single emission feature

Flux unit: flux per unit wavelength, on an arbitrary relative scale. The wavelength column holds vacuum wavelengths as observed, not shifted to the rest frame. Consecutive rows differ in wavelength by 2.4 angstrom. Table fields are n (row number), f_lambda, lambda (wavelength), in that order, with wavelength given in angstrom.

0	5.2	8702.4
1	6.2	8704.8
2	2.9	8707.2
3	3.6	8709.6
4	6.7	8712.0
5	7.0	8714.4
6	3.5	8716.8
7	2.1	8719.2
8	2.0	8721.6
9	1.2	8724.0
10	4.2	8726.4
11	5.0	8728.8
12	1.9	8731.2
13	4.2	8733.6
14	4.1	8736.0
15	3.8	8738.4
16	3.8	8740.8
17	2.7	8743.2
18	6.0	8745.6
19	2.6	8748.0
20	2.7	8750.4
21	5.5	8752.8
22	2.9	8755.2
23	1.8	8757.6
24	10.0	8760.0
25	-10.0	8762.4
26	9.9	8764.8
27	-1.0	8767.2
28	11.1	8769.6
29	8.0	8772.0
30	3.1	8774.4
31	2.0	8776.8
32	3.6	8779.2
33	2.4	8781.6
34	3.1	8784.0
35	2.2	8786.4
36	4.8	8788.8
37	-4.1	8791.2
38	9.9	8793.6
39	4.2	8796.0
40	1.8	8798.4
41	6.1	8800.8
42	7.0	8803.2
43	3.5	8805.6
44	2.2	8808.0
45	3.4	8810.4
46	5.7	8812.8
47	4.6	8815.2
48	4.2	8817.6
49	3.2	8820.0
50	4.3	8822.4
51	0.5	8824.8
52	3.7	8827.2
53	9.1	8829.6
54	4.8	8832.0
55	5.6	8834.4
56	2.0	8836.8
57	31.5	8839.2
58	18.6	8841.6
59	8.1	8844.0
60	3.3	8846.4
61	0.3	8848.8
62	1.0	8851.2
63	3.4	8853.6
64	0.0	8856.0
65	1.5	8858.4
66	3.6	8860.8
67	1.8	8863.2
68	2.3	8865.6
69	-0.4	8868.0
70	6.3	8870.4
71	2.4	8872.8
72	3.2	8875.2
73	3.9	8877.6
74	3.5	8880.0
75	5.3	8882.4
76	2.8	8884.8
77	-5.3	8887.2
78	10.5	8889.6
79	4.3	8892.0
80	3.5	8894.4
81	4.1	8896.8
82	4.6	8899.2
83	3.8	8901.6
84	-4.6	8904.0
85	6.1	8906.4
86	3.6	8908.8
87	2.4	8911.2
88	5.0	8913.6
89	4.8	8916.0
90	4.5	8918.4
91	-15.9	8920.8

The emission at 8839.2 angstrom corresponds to Hbeta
